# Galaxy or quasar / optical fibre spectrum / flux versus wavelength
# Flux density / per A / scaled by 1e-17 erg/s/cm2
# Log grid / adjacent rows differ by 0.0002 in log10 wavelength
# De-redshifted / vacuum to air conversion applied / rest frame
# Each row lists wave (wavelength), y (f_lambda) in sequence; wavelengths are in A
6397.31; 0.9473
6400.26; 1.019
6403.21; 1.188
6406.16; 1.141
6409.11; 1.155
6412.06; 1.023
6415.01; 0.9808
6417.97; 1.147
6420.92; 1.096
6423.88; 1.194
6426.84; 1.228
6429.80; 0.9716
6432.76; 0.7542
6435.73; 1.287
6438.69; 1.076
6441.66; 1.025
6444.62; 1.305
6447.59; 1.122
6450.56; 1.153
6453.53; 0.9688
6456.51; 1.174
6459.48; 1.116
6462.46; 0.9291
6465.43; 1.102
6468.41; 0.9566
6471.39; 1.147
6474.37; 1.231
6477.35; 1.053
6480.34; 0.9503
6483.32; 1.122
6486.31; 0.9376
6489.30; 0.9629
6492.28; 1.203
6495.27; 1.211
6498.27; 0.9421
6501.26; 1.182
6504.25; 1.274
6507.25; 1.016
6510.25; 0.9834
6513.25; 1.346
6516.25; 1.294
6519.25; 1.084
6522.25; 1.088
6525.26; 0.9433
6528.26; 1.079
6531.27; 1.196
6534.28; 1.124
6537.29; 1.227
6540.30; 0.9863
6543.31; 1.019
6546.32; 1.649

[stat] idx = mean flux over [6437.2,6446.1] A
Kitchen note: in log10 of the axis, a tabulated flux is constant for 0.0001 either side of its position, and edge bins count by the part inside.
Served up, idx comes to 1.14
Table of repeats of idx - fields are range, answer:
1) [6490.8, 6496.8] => 1.2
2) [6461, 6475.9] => 1.07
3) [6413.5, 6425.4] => 1.1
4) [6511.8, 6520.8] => 1.24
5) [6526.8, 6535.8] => 1.13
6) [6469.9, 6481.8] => 1.1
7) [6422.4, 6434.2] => 1.04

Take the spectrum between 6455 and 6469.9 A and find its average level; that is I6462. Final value 1.06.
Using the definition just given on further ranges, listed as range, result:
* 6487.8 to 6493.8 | 1.08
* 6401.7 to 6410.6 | 1.16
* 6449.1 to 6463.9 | 1.07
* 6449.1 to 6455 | 1.06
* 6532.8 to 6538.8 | 1.18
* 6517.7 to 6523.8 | 1.09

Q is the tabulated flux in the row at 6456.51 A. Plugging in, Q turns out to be 1.174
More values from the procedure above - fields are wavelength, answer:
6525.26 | 0.9433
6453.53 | 0.9688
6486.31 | 0.9376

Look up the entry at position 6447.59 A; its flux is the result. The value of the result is 1.122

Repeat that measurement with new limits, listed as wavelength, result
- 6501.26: 1.182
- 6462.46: 0.9291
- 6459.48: 1.116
